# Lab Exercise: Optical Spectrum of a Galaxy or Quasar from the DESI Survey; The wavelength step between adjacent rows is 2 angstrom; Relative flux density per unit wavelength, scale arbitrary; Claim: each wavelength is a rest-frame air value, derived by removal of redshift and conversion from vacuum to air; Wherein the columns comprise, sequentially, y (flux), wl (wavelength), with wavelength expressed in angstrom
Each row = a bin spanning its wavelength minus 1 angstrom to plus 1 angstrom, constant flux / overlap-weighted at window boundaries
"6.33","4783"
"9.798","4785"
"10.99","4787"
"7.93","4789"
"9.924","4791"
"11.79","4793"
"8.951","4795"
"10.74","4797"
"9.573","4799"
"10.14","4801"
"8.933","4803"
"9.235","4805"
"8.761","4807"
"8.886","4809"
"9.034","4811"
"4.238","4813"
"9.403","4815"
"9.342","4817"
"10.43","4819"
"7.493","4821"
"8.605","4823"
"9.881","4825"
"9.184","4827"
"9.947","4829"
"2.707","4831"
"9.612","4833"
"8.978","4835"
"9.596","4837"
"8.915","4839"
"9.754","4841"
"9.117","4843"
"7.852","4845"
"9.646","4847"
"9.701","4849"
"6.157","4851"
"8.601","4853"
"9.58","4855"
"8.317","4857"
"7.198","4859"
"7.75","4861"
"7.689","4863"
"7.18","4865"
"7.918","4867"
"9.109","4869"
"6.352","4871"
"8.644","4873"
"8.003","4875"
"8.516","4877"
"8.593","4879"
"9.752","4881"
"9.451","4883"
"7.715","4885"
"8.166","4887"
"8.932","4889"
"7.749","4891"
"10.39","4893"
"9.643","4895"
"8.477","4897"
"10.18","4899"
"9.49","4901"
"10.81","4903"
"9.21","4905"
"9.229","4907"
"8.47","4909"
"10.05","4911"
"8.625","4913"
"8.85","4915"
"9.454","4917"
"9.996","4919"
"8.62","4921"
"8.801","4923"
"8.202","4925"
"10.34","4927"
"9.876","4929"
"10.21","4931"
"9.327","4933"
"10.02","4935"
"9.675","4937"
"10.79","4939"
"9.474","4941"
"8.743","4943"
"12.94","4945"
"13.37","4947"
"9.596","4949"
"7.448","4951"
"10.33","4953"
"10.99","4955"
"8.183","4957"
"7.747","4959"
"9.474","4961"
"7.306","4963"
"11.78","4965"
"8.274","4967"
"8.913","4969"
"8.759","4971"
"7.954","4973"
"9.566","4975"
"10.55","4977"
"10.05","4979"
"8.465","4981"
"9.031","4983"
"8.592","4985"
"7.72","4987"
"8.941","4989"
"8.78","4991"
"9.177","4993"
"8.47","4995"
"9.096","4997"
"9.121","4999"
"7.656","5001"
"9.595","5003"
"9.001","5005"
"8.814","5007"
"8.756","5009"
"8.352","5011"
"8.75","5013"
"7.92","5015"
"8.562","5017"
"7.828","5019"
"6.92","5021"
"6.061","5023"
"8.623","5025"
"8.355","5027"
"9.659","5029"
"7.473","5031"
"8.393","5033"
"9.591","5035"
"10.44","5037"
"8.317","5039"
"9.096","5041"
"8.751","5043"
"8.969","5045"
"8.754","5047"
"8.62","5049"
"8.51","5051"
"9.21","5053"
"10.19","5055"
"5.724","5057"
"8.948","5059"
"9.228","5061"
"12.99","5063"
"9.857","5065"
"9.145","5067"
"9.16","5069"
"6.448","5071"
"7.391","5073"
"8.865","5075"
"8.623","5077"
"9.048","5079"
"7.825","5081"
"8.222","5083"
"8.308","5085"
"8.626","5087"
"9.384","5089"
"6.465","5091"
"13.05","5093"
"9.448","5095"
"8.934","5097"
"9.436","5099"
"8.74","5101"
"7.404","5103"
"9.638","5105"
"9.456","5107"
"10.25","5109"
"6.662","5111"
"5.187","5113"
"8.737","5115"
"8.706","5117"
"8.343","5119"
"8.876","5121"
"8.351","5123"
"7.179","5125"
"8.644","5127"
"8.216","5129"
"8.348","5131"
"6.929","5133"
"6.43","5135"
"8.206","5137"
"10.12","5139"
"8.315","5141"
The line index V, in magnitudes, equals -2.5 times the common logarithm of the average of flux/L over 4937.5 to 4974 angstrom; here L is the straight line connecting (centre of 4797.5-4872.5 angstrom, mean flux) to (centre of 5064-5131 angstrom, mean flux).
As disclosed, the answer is -0.12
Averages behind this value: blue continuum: 8.52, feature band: 9.56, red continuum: 8.56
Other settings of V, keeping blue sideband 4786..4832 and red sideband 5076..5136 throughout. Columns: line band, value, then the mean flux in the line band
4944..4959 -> -0.174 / 10.2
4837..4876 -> 0.071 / 8.32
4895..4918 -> -0.068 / 9.36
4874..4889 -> 0.027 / 8.62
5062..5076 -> -0.075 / 9.12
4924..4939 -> -0.116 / 9.74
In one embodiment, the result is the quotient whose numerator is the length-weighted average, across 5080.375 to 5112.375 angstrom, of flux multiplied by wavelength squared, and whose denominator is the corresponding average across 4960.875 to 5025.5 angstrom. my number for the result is 1.06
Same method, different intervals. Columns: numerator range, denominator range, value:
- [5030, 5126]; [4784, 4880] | 1.11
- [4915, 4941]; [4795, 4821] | 1.12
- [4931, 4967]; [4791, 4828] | 1.13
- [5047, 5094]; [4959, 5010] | 1.03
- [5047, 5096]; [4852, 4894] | 1.15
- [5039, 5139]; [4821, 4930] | 1.07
